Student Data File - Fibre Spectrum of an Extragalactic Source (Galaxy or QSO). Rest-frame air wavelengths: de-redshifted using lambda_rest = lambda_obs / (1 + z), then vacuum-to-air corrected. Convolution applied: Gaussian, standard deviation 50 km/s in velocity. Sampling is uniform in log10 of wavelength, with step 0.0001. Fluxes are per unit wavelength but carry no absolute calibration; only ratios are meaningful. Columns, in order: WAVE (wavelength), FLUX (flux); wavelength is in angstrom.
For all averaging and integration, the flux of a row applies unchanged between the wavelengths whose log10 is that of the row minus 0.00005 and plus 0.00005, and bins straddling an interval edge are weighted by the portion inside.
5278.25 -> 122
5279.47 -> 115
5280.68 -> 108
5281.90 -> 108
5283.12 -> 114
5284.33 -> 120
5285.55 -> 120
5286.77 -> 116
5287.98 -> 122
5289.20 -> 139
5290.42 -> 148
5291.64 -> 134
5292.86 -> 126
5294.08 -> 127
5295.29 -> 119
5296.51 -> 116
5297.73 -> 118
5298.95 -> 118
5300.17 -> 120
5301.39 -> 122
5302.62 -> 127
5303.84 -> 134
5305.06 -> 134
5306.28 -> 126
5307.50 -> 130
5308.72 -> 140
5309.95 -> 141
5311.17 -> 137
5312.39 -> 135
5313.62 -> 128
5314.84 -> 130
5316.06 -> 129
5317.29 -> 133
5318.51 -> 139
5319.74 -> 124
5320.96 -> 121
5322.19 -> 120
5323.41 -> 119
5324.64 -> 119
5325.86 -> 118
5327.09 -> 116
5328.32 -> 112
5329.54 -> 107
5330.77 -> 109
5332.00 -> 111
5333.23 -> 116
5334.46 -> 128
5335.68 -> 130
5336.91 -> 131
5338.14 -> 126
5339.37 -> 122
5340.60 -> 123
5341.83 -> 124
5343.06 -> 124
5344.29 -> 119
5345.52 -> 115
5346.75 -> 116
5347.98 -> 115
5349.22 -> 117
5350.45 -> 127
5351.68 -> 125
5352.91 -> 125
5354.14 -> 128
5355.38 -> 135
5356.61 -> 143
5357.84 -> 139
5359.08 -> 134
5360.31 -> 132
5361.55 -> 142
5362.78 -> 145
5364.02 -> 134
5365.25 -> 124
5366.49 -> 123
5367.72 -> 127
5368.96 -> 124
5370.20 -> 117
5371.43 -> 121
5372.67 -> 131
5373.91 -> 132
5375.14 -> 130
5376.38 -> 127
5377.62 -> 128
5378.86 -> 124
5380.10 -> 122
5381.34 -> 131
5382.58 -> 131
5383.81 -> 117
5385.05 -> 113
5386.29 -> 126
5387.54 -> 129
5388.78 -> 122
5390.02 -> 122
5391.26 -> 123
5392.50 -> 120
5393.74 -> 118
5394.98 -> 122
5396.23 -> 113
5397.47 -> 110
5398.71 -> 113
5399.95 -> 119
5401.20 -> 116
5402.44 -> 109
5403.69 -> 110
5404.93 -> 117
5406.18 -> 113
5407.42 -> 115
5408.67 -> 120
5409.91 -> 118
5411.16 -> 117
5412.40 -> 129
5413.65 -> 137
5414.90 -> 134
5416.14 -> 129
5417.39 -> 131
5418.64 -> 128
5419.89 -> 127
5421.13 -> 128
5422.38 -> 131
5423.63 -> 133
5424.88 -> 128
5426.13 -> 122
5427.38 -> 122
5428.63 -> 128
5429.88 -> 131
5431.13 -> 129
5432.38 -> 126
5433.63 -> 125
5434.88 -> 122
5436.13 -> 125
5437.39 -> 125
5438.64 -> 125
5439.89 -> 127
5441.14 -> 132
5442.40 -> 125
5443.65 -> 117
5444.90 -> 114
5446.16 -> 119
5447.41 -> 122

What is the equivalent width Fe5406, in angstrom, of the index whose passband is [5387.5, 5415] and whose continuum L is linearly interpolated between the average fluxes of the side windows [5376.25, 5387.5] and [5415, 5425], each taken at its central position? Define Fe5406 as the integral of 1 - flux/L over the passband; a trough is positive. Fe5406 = 1.8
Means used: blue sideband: 124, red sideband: 130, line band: 119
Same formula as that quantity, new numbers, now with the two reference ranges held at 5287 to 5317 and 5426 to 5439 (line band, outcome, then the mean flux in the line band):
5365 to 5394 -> 0.6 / 124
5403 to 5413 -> 0.7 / 117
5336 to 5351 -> 0.7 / 122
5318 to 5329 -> 0.7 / 121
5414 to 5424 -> -0.3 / 130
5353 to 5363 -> -0.7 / 136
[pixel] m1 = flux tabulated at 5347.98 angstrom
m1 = 115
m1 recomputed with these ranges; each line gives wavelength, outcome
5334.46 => 128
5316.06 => 129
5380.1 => 122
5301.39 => 122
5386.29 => 126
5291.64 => 134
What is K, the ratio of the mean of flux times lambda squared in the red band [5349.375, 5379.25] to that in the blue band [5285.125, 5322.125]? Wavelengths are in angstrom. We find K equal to 1.03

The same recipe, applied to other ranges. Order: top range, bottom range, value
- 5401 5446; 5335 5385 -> 1.00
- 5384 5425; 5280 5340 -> 1.01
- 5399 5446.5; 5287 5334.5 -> 1.03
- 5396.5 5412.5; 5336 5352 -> 0.97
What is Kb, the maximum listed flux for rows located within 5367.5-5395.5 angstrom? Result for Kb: 132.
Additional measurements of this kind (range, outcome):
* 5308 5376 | 145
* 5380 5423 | 137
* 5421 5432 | 133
